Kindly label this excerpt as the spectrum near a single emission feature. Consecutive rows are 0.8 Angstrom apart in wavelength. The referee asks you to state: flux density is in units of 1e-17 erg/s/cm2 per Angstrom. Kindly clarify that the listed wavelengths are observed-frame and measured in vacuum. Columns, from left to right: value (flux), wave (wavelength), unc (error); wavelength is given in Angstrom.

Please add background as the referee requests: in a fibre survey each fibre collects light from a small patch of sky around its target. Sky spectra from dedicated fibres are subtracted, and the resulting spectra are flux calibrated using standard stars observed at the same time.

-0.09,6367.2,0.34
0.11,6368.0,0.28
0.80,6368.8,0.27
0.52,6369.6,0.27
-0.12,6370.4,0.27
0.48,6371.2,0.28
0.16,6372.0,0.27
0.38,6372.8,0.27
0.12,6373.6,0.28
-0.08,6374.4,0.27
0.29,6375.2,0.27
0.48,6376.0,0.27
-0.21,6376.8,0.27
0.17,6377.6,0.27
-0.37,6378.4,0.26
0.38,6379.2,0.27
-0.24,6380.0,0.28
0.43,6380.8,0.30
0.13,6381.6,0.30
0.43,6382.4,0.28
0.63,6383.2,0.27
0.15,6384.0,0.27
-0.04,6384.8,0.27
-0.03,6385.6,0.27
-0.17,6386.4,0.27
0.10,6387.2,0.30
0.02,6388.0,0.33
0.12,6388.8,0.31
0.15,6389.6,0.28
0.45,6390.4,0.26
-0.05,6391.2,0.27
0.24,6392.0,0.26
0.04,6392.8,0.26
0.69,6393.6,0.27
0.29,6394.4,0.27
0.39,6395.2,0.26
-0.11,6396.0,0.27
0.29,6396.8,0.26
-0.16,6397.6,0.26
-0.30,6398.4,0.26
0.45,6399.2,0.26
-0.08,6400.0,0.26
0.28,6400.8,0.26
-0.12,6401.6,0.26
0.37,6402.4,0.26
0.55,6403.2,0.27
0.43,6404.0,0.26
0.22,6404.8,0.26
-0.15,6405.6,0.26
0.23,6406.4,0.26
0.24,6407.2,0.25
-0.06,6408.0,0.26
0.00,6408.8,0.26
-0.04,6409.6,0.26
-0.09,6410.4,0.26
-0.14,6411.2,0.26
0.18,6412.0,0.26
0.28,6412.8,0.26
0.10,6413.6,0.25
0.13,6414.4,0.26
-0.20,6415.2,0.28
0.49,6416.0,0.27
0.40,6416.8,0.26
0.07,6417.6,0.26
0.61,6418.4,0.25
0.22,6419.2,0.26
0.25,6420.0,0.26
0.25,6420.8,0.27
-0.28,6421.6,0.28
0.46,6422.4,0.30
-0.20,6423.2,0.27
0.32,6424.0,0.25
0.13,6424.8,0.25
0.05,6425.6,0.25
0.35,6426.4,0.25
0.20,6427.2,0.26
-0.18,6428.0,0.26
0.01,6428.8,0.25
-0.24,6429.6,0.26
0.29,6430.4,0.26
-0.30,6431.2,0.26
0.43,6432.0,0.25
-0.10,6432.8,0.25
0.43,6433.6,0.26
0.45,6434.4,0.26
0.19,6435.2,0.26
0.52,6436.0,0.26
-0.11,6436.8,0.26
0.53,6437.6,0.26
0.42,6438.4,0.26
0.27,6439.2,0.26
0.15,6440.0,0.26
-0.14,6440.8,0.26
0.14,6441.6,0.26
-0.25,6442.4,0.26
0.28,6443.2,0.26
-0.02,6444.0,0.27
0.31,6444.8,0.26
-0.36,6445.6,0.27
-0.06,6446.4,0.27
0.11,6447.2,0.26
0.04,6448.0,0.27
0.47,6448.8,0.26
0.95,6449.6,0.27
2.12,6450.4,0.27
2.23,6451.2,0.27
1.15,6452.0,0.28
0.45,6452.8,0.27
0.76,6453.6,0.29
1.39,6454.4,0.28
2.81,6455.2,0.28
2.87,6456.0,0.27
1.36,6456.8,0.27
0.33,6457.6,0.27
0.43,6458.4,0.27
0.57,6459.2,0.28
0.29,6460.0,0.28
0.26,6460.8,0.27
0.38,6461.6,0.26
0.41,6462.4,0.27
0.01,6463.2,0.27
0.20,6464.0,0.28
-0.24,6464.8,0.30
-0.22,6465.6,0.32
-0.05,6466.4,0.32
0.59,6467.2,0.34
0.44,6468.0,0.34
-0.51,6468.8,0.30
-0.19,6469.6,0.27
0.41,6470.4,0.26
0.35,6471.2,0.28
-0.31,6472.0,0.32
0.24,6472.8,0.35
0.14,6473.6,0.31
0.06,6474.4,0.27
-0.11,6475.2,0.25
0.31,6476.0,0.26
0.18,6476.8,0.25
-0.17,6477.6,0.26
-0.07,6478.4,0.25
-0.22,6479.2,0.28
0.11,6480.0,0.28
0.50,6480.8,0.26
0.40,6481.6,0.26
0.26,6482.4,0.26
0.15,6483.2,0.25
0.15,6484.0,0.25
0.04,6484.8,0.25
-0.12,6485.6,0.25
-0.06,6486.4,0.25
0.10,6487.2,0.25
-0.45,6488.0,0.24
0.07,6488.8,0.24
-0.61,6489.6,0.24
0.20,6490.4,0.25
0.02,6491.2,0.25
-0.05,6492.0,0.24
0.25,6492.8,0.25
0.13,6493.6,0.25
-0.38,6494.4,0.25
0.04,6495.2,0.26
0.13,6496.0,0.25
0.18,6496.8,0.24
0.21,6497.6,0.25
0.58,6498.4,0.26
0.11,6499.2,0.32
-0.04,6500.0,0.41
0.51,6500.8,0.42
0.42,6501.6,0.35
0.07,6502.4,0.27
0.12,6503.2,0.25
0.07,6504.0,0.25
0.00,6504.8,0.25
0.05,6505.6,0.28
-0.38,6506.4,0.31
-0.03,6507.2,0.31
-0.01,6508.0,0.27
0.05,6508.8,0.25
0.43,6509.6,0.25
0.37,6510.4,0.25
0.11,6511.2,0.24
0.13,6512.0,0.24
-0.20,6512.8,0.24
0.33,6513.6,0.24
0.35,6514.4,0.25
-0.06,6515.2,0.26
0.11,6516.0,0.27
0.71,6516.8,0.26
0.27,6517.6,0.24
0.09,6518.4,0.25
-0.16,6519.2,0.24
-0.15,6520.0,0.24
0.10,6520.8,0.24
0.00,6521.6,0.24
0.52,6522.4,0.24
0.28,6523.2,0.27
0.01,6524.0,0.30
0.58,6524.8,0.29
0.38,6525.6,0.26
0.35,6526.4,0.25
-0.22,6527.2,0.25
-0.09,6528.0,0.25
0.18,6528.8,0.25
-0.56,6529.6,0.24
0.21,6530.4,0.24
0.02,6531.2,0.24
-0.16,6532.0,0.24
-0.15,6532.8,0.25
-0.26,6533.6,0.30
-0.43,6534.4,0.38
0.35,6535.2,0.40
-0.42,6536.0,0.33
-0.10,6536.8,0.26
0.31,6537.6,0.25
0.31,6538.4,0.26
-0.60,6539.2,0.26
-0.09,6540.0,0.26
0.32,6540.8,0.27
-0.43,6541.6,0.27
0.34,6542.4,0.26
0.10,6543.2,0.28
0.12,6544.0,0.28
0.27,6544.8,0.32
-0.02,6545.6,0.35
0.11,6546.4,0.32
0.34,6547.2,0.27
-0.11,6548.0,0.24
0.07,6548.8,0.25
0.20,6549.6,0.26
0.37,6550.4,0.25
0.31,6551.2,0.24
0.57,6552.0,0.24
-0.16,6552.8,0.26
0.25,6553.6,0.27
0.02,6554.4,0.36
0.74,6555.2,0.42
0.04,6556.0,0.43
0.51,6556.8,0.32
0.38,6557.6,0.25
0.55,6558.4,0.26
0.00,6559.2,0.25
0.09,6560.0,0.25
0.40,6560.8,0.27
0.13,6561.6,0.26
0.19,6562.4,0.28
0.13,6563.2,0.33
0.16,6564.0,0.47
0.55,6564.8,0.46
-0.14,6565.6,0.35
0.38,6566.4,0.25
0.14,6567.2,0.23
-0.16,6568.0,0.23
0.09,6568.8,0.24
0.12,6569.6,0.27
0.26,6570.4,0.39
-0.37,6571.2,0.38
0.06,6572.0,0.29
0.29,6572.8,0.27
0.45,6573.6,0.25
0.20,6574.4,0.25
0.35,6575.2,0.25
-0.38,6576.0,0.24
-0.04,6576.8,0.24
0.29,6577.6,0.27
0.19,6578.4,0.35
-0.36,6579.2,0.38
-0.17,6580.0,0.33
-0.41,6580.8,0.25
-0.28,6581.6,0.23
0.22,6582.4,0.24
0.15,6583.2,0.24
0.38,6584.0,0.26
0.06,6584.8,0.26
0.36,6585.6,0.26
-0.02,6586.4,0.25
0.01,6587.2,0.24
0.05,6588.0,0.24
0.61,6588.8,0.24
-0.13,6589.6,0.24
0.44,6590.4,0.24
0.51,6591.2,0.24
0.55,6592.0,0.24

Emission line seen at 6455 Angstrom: [O II] 3727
